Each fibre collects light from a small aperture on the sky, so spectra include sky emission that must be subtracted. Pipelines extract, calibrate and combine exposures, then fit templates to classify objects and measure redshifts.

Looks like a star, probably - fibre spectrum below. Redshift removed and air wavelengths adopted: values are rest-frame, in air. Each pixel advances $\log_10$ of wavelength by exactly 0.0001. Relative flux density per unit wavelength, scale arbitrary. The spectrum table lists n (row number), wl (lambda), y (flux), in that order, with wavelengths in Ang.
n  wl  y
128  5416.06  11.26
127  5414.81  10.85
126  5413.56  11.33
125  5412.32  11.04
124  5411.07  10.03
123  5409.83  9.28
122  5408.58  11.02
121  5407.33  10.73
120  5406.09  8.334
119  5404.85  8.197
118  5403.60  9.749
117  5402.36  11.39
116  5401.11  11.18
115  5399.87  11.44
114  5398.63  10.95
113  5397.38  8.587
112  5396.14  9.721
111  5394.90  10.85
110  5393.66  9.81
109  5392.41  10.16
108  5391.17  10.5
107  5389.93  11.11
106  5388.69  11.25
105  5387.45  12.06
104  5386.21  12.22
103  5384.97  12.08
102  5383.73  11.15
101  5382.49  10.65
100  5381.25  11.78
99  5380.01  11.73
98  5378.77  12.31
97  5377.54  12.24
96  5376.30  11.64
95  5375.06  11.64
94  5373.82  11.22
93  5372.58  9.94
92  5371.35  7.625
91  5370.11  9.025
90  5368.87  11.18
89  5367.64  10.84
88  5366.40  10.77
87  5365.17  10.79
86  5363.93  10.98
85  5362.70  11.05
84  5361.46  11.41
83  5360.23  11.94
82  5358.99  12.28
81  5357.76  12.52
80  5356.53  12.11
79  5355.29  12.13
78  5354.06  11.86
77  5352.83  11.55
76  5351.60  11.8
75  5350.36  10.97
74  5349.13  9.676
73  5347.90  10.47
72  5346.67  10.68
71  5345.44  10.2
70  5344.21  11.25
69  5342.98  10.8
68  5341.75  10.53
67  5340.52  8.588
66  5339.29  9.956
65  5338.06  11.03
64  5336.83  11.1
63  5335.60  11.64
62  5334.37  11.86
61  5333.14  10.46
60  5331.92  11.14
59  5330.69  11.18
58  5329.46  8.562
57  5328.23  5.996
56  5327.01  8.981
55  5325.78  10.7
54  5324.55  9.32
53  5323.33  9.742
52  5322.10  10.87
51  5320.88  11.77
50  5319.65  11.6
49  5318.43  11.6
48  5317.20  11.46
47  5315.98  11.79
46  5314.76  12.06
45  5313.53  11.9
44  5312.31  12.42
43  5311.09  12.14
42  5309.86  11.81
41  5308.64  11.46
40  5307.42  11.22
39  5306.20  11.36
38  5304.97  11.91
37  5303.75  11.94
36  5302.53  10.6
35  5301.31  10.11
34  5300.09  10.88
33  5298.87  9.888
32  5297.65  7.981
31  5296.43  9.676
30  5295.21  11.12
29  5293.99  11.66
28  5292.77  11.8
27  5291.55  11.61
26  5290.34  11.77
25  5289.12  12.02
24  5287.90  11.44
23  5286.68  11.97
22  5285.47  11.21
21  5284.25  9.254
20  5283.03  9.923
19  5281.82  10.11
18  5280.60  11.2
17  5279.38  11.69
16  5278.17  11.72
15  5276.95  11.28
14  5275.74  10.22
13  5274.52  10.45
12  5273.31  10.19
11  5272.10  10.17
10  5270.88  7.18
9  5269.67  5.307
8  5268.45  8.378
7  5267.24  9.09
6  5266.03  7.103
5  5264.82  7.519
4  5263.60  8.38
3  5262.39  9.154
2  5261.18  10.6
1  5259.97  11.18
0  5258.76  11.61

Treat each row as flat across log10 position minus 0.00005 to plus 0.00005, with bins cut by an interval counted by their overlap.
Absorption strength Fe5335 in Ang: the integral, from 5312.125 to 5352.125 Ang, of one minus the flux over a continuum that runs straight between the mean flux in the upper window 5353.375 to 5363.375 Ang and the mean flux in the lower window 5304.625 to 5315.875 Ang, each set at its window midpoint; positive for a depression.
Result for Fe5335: 4.06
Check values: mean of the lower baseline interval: 11.8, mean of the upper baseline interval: 11.9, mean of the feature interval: 10.6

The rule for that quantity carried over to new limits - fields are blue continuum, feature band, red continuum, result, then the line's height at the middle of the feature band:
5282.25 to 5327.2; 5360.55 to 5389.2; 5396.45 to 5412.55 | -2.0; 10.4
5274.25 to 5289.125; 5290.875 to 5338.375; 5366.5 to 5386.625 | 0.4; 11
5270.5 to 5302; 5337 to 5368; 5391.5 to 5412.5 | -2.1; 10.4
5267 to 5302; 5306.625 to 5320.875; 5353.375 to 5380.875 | -1.5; 10.7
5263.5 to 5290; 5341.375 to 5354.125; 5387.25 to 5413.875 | -0.9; 10.1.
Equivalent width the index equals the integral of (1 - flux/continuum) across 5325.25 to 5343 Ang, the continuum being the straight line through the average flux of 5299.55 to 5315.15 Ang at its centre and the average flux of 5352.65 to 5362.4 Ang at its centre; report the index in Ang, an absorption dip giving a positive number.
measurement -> 2.43 Ang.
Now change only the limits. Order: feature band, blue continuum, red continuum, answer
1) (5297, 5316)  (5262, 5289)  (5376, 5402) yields -2.0 Ang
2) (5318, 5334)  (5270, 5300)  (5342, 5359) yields 1.2 Ang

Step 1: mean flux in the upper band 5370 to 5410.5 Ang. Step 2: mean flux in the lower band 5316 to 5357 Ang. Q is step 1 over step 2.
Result 1.00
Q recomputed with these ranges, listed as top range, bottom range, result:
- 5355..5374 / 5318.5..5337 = 1.06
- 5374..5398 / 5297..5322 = 0.99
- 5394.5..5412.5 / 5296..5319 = 0.91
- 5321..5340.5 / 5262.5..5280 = 1.11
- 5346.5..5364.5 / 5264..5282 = 1.22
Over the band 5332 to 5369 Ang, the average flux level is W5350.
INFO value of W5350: 11.1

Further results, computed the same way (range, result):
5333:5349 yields 10.6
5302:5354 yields 10.9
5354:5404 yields 11.1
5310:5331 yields 10.7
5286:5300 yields 11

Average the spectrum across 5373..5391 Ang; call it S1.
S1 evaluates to 11.6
